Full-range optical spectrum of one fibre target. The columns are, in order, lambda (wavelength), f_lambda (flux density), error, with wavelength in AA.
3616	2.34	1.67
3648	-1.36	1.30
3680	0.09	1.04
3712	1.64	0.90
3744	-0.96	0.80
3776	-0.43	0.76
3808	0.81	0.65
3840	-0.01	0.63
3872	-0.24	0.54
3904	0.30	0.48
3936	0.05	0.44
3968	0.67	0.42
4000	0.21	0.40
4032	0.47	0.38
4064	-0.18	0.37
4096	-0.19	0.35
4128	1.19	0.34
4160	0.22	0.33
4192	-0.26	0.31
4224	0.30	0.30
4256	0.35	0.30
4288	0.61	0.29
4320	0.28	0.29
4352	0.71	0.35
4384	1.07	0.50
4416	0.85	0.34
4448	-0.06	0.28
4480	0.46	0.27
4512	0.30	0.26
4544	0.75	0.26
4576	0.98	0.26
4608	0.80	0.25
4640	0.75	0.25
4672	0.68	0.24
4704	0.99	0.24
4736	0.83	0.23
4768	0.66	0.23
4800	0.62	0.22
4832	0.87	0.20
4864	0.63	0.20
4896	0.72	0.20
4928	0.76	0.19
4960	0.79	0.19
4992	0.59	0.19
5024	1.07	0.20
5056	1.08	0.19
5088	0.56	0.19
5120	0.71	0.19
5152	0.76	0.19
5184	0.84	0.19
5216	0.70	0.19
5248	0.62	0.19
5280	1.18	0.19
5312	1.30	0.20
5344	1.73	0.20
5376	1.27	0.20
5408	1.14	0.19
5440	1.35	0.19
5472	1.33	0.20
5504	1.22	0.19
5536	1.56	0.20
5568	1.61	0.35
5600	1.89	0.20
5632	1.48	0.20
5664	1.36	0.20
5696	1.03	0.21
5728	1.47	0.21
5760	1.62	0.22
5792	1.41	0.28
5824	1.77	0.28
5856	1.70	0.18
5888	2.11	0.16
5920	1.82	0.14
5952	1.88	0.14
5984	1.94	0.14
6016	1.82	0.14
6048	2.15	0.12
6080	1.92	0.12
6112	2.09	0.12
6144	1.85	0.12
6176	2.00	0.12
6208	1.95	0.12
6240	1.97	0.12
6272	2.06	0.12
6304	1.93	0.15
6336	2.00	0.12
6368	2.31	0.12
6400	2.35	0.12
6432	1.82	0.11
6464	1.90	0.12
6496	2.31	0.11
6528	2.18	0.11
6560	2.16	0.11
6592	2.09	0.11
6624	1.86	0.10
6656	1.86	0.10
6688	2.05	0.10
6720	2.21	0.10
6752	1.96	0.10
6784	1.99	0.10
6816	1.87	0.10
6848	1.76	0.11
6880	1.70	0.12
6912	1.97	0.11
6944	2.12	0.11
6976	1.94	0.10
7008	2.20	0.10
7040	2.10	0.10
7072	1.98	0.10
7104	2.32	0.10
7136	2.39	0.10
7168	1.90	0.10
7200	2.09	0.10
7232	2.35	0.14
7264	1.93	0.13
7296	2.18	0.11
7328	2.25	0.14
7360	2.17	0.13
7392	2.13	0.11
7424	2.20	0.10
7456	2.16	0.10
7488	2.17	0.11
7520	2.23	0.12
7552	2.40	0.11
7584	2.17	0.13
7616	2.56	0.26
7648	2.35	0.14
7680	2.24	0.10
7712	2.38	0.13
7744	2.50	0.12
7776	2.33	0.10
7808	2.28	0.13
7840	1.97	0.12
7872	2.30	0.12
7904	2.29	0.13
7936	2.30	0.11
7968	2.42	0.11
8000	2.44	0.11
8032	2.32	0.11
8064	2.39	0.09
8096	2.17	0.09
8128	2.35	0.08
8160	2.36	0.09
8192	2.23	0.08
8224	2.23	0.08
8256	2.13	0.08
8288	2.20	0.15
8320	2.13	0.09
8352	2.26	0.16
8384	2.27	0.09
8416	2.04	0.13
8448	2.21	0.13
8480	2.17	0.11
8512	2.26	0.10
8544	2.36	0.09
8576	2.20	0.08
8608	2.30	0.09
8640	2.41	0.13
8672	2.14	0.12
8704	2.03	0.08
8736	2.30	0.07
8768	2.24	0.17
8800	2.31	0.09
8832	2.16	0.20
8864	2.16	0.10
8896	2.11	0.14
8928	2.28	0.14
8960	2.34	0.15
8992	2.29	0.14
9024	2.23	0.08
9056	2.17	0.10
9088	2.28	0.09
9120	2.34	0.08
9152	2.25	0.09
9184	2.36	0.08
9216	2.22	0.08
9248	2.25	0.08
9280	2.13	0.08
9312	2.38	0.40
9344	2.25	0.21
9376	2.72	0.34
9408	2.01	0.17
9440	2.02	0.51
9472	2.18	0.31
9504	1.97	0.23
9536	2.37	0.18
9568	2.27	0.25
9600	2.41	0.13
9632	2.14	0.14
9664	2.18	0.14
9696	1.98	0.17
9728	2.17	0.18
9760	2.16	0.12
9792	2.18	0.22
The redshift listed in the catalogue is 0.327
